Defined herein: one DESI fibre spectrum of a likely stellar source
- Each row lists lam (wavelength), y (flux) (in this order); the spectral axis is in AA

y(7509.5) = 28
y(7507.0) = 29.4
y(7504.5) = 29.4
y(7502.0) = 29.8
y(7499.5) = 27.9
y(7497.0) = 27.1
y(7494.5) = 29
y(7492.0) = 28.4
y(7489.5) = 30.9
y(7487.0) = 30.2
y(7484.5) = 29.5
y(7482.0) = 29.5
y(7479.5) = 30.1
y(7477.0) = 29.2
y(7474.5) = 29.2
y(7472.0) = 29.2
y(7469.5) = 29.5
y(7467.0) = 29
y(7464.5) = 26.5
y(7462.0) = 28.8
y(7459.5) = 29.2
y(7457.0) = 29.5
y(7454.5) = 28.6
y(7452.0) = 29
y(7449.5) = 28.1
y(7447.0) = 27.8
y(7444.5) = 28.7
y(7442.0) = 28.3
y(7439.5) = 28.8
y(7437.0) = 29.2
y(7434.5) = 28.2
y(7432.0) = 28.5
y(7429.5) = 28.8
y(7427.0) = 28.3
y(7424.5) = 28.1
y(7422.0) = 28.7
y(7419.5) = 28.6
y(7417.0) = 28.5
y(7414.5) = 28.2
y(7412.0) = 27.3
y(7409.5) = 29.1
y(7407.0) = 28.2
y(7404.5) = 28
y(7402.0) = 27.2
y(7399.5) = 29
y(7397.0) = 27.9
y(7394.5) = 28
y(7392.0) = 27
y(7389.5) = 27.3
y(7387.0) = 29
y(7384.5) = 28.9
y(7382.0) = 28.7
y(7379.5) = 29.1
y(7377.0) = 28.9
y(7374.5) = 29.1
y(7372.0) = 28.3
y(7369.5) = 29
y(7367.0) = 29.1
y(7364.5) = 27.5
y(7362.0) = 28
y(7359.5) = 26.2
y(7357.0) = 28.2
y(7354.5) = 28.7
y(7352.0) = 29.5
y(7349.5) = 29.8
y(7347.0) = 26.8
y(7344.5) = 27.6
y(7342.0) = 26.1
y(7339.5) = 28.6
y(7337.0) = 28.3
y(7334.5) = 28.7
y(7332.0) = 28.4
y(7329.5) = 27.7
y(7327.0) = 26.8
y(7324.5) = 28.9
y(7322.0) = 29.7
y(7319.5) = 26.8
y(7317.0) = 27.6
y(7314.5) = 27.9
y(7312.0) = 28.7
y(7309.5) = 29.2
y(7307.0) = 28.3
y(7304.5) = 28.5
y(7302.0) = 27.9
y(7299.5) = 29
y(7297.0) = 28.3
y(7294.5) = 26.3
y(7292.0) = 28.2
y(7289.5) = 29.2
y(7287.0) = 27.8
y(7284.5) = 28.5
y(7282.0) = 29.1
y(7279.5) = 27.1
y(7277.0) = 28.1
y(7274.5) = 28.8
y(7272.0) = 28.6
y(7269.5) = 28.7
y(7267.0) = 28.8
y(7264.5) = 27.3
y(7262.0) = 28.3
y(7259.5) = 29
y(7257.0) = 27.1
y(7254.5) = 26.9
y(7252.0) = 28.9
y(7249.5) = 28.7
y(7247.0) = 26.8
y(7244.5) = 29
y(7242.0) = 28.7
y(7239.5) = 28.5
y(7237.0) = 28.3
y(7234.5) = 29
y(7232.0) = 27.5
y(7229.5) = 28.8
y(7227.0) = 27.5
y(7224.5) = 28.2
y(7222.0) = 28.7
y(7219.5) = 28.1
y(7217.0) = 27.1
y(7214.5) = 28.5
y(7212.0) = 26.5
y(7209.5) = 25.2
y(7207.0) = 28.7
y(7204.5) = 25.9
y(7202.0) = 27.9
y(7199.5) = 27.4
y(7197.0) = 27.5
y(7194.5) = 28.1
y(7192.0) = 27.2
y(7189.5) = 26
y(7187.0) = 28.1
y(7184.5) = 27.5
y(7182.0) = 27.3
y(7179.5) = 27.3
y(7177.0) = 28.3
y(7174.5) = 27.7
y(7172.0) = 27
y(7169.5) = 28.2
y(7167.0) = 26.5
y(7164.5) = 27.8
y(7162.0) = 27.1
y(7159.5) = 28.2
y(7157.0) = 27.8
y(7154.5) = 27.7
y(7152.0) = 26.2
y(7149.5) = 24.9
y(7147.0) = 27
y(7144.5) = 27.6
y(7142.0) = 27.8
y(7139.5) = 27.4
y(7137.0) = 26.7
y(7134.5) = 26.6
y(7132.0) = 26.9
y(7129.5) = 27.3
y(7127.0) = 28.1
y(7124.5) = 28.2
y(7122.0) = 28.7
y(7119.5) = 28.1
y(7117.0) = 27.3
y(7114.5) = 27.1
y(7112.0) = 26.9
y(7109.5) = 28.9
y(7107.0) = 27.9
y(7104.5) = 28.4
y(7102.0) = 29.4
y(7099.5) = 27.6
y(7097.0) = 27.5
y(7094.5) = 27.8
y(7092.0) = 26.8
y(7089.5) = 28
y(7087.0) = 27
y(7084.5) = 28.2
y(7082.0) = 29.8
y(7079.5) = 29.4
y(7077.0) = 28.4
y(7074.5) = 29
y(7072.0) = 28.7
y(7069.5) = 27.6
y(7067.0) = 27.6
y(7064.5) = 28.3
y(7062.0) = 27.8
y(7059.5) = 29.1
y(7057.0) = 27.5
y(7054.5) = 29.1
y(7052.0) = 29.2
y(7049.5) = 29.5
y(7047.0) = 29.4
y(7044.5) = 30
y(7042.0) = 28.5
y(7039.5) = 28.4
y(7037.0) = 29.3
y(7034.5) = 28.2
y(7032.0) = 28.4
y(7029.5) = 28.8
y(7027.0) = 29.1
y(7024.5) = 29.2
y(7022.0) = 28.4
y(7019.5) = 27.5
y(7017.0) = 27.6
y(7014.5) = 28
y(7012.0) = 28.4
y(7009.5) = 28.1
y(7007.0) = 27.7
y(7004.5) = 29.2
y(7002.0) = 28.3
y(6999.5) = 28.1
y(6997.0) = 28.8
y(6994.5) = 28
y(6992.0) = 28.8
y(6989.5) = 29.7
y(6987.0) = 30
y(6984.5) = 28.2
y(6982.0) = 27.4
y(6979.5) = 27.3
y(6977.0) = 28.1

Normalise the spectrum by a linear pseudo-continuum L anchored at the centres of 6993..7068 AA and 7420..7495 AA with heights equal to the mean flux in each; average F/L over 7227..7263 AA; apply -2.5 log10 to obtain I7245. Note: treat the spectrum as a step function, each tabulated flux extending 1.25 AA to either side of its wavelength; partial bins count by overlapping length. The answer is 0.02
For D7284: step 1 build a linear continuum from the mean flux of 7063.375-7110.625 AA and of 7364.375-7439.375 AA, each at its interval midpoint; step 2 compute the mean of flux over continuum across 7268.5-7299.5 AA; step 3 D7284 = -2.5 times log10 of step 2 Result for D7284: 0.00 mag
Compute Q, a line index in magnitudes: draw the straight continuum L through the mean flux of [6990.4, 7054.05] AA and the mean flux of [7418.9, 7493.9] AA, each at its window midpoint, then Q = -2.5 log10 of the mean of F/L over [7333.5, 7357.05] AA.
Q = 0.022 mag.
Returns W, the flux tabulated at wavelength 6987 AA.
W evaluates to 30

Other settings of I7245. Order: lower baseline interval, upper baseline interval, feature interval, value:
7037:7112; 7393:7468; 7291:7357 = 0.009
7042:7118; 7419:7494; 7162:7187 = 0.036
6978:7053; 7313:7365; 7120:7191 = 0.038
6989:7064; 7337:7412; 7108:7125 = 0.024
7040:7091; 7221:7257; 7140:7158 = 0.055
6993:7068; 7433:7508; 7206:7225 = 0.043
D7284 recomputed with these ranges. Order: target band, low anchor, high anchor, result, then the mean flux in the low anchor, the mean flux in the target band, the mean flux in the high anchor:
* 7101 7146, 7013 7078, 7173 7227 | 0.01 mag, 28.6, 27.7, 27.5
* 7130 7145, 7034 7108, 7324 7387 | 0.05 mag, 28.5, 27.2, 28.3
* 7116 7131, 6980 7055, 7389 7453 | 0.02 mag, 28.6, 27.9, 28.3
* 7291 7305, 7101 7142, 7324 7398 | 0.00 mag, 27.7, 28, 28.2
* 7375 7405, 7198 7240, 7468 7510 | 0.02 mag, 27.7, 28.3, 29.2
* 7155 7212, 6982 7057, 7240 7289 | 0.04 mag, 28.6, 27.4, 28.2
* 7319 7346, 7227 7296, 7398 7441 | 0.01 mag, 28.2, 28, 28.4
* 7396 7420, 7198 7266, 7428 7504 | 0.02 mag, 27.9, 28.2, 28.9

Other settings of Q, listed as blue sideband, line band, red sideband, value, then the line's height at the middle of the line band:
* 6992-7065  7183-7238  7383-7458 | 0.03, 28.5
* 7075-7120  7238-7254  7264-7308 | -0.01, 28.2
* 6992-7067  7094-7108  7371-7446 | 0.01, 28.5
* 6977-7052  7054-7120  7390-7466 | 0.02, 28.5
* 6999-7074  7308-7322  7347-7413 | 0.01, 28.4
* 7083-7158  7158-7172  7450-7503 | 0.01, 27.7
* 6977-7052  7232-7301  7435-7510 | 0.02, 28.8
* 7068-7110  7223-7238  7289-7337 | 0.00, 28.2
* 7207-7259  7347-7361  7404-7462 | 0.00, 28.3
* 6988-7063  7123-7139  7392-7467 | 0.05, 28.5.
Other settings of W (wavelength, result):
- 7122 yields 28.7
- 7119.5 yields 28.1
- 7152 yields 26.2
